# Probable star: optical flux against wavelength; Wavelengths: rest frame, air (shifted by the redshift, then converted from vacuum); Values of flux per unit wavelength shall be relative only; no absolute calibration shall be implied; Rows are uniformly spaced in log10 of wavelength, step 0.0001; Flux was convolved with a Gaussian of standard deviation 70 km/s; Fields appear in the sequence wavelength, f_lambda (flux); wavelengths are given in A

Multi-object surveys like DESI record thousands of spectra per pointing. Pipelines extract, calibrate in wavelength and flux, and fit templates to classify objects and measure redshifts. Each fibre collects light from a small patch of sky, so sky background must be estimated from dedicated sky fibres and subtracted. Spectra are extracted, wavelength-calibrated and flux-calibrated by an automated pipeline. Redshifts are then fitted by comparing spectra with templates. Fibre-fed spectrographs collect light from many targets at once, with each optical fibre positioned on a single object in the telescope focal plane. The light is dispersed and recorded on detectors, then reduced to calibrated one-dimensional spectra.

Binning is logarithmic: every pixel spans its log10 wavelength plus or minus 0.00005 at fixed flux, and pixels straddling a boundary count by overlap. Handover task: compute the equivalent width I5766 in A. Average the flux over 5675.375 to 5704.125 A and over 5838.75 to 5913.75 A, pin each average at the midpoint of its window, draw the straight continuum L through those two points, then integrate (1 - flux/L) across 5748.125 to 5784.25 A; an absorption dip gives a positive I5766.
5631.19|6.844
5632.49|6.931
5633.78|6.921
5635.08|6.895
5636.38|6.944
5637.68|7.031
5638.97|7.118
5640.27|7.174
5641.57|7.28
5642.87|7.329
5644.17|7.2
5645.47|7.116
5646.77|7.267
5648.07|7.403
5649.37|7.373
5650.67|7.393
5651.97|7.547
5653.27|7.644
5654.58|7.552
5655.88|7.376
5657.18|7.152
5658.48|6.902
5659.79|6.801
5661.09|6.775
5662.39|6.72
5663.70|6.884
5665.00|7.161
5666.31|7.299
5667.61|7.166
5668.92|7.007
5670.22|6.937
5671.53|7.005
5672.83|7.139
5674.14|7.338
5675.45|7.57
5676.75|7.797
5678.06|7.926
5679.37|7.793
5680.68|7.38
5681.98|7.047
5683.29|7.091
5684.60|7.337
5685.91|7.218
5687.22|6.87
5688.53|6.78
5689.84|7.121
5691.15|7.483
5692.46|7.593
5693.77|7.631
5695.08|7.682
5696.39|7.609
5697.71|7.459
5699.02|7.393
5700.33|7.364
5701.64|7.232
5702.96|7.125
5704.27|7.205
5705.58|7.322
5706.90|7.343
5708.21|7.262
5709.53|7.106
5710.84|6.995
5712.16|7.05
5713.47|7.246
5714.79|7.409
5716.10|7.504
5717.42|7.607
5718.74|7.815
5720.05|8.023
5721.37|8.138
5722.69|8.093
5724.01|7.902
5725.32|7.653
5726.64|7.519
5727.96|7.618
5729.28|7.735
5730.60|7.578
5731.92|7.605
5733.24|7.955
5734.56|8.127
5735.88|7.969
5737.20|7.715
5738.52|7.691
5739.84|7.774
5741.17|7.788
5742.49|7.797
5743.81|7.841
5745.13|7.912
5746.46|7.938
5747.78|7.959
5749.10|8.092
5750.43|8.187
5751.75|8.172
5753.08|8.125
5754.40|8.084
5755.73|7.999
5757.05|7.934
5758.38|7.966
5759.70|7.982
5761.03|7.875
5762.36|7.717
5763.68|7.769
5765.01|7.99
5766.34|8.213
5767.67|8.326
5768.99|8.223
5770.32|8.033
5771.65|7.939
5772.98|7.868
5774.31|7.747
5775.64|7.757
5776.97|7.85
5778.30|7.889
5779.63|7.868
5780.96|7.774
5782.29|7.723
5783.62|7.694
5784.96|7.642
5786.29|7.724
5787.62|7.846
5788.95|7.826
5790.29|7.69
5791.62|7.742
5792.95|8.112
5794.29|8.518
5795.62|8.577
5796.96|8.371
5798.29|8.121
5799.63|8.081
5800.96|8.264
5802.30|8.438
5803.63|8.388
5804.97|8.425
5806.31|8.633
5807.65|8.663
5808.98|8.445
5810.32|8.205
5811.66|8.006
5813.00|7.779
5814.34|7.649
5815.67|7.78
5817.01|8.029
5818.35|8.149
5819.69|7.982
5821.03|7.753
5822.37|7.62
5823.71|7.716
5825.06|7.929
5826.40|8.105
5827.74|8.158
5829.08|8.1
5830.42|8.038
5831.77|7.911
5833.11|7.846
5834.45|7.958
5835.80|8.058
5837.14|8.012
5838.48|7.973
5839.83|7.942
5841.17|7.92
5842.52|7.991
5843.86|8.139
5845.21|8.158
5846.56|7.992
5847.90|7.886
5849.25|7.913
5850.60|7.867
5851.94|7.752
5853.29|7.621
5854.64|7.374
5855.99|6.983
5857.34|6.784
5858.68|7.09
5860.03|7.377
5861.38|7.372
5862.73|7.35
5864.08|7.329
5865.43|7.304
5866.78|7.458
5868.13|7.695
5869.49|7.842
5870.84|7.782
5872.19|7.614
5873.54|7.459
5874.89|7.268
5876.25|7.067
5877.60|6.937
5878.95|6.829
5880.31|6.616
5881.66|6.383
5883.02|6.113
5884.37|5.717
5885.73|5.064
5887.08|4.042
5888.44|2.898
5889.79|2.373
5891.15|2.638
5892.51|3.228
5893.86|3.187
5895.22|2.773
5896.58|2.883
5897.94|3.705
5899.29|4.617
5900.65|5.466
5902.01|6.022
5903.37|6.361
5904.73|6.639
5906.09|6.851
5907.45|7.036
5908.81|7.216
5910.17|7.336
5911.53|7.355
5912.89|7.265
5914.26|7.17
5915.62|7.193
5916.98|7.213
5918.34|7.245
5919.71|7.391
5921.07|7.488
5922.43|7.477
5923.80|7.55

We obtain -4.9 A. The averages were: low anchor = 7.38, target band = 7.96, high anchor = 6.48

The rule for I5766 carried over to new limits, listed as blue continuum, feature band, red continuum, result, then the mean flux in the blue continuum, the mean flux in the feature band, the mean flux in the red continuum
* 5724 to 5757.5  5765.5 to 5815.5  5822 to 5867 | -1.6 A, 7.87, 8.05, 7.74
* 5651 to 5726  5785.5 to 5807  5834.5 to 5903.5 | -4.2 A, 7.34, 8.17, 6.48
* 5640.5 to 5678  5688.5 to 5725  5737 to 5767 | 0.6 A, 7.23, 7.46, 7.94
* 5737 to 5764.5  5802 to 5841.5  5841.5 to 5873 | -1.8 A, 7.92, 8.05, 7.6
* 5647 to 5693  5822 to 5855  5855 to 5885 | -3.7 A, 7.24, 7.93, 7.11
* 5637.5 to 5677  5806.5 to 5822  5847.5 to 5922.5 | -3.3 A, 7.21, 8.05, 6.39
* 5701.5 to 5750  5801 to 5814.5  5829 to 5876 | -1.1 A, 7.65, 8.28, 7.68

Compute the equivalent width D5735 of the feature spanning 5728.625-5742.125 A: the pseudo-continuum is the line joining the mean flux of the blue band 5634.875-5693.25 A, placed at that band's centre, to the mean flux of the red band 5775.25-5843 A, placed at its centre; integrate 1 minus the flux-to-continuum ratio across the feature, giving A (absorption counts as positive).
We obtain -0.3 A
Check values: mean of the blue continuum 7.22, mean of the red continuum 8.01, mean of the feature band 7.79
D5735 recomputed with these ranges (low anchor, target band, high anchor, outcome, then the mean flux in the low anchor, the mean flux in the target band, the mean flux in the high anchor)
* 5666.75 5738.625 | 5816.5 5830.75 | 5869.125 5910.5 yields -3.9 A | 7.46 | 7.96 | 5.58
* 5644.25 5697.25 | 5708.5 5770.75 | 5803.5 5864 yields -2.4 A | 7.27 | 7.82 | 7.87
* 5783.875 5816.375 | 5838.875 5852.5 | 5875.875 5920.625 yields -1.9 A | 8.12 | 7.96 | 5.66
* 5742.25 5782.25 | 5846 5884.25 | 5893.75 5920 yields -3.8 A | 7.96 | 7.3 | 6.09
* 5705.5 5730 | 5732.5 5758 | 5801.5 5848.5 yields -0.9 A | 7.55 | 7.95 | 8.05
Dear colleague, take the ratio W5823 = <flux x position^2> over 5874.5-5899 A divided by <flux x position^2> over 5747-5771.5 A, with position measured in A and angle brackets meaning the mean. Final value 0.6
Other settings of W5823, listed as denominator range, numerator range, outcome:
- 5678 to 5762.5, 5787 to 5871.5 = 1.08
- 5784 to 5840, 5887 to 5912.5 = 0.63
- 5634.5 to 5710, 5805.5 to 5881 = 1.13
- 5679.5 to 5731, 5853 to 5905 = 0.85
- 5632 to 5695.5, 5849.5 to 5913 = 0.93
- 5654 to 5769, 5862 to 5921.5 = 0.86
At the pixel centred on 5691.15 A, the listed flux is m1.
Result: 7.483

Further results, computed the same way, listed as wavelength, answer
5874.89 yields 7.268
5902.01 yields 6.022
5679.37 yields 7.793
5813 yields 7.779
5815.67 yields 7.78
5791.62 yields 7.742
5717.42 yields 7.607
